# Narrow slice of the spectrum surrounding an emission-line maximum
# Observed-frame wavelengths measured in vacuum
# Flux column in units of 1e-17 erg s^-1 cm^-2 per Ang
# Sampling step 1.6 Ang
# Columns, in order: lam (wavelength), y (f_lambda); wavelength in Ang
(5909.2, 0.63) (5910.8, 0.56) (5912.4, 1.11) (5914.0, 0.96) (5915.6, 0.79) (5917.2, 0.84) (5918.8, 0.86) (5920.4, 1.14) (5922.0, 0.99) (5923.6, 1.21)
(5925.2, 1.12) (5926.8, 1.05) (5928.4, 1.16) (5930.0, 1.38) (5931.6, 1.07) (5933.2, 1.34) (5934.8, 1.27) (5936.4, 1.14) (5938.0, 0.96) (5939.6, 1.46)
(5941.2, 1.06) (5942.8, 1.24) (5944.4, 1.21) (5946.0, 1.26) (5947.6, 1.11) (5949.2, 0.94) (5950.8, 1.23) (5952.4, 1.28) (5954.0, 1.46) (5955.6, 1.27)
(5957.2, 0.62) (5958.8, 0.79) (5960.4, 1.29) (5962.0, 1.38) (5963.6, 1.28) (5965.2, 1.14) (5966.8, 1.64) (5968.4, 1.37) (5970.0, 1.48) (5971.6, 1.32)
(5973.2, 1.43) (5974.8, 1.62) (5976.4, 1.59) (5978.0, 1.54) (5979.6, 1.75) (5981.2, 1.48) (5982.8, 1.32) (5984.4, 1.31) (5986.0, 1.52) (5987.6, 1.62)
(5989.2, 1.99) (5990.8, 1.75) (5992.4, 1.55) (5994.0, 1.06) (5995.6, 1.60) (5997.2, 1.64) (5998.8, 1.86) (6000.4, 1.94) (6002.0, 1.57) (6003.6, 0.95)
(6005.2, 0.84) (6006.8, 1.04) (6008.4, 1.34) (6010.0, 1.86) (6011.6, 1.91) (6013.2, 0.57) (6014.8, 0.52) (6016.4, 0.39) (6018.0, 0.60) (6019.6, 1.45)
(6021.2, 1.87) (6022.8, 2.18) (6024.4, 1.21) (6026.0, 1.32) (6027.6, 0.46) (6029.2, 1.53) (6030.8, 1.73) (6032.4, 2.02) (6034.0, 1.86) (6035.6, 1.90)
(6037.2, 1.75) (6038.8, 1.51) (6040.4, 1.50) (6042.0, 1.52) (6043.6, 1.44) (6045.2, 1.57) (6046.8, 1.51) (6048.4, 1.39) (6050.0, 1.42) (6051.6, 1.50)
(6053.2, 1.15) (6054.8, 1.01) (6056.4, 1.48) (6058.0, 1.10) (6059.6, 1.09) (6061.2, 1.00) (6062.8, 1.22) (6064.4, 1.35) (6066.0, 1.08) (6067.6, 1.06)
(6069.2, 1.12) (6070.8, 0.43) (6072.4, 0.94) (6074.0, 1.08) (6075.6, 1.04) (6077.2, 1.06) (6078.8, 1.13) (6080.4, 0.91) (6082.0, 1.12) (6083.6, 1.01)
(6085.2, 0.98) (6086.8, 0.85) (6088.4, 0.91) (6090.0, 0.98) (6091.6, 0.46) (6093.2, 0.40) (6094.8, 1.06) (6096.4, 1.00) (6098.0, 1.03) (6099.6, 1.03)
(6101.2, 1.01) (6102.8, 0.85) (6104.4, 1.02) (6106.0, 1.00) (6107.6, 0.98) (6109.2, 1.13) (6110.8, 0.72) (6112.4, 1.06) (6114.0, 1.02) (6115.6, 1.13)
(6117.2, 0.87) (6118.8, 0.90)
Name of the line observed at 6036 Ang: C IV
